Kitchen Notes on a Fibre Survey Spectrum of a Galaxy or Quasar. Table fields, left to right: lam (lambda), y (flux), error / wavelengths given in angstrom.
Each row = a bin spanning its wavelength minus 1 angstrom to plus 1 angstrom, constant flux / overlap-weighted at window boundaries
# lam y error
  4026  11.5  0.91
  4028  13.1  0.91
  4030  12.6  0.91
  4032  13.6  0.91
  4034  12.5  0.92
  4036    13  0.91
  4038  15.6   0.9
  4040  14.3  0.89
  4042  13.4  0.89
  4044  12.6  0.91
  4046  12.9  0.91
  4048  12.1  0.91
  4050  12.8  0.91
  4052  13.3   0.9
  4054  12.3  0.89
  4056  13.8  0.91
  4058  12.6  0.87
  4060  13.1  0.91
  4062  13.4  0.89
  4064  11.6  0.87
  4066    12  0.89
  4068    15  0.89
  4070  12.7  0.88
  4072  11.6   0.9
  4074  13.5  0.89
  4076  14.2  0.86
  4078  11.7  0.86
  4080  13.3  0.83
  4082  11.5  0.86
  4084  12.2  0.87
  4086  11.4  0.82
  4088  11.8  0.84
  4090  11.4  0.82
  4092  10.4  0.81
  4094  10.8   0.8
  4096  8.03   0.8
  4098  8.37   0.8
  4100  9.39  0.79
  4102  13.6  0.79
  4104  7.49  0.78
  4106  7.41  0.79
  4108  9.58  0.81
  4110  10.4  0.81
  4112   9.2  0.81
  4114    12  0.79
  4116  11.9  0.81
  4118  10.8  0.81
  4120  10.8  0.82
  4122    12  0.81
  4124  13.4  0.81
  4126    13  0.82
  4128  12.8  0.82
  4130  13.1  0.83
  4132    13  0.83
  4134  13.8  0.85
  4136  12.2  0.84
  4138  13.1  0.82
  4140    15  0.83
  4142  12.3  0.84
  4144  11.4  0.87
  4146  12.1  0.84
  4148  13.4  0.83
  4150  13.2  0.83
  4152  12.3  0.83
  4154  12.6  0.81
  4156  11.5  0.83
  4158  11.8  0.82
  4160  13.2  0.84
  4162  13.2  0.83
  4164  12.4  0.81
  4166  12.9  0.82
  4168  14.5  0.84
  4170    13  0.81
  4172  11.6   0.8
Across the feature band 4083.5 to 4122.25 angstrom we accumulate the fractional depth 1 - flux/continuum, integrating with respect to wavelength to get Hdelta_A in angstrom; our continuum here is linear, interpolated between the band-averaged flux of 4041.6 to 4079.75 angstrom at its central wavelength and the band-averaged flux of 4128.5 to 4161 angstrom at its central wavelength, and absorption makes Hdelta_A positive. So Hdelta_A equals 7.3 angstrom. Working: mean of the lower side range 12.9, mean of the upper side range 12.8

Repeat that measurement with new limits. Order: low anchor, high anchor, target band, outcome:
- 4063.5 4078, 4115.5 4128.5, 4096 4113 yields 4.1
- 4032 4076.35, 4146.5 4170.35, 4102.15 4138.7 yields 4.1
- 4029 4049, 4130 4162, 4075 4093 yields 1.5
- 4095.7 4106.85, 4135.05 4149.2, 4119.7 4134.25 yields -1.7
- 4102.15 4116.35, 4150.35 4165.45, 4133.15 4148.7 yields -1.8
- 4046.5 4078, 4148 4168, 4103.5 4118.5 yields 3.4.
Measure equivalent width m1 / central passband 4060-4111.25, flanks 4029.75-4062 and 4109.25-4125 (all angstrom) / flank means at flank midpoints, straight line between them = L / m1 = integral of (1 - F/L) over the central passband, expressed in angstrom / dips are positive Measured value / 3.56 angstrom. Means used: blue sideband 13.2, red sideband 11.3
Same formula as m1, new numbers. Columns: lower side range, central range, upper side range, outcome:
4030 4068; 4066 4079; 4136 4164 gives 0.0 angstrom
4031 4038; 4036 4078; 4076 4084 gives -0.6 angstrom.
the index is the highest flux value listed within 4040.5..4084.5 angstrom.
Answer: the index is 15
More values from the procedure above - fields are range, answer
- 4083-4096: 12.2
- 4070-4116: 14.2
